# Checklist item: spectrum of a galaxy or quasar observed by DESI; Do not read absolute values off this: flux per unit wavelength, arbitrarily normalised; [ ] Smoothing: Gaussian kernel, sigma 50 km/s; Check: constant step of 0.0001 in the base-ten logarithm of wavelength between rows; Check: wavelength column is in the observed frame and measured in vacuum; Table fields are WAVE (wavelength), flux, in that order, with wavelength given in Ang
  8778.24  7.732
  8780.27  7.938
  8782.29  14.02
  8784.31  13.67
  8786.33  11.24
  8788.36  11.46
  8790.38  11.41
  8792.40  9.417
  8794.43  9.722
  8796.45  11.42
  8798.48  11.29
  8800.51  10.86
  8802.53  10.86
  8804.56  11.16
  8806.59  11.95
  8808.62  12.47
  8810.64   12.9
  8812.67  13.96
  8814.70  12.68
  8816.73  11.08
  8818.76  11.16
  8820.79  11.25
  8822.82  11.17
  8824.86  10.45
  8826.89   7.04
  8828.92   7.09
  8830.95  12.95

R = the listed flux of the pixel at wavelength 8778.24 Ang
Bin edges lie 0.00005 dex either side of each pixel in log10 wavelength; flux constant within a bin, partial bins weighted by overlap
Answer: 7.732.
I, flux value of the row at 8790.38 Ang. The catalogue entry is 11.41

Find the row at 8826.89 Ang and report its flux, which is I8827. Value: 7.04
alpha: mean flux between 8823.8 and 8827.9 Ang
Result 8.76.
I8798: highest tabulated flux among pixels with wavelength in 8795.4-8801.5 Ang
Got 11.42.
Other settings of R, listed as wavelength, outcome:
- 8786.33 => 11.24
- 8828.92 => 7.09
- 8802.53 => 10.86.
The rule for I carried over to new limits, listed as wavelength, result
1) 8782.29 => 14.02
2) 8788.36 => 11.46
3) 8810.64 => 12.9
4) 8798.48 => 11.29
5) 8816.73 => 11.08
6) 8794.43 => 9.722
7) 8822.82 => 11.17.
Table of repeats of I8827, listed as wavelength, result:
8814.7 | 12.68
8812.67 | 13.96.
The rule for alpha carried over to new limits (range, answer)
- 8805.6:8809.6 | 12.2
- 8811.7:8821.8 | 12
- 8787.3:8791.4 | 11.4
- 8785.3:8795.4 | 10.7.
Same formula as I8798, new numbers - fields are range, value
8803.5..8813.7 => 13.96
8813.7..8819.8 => 12.68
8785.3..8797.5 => 11.46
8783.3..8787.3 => 13.67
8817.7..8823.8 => 11.25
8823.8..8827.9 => 10.45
